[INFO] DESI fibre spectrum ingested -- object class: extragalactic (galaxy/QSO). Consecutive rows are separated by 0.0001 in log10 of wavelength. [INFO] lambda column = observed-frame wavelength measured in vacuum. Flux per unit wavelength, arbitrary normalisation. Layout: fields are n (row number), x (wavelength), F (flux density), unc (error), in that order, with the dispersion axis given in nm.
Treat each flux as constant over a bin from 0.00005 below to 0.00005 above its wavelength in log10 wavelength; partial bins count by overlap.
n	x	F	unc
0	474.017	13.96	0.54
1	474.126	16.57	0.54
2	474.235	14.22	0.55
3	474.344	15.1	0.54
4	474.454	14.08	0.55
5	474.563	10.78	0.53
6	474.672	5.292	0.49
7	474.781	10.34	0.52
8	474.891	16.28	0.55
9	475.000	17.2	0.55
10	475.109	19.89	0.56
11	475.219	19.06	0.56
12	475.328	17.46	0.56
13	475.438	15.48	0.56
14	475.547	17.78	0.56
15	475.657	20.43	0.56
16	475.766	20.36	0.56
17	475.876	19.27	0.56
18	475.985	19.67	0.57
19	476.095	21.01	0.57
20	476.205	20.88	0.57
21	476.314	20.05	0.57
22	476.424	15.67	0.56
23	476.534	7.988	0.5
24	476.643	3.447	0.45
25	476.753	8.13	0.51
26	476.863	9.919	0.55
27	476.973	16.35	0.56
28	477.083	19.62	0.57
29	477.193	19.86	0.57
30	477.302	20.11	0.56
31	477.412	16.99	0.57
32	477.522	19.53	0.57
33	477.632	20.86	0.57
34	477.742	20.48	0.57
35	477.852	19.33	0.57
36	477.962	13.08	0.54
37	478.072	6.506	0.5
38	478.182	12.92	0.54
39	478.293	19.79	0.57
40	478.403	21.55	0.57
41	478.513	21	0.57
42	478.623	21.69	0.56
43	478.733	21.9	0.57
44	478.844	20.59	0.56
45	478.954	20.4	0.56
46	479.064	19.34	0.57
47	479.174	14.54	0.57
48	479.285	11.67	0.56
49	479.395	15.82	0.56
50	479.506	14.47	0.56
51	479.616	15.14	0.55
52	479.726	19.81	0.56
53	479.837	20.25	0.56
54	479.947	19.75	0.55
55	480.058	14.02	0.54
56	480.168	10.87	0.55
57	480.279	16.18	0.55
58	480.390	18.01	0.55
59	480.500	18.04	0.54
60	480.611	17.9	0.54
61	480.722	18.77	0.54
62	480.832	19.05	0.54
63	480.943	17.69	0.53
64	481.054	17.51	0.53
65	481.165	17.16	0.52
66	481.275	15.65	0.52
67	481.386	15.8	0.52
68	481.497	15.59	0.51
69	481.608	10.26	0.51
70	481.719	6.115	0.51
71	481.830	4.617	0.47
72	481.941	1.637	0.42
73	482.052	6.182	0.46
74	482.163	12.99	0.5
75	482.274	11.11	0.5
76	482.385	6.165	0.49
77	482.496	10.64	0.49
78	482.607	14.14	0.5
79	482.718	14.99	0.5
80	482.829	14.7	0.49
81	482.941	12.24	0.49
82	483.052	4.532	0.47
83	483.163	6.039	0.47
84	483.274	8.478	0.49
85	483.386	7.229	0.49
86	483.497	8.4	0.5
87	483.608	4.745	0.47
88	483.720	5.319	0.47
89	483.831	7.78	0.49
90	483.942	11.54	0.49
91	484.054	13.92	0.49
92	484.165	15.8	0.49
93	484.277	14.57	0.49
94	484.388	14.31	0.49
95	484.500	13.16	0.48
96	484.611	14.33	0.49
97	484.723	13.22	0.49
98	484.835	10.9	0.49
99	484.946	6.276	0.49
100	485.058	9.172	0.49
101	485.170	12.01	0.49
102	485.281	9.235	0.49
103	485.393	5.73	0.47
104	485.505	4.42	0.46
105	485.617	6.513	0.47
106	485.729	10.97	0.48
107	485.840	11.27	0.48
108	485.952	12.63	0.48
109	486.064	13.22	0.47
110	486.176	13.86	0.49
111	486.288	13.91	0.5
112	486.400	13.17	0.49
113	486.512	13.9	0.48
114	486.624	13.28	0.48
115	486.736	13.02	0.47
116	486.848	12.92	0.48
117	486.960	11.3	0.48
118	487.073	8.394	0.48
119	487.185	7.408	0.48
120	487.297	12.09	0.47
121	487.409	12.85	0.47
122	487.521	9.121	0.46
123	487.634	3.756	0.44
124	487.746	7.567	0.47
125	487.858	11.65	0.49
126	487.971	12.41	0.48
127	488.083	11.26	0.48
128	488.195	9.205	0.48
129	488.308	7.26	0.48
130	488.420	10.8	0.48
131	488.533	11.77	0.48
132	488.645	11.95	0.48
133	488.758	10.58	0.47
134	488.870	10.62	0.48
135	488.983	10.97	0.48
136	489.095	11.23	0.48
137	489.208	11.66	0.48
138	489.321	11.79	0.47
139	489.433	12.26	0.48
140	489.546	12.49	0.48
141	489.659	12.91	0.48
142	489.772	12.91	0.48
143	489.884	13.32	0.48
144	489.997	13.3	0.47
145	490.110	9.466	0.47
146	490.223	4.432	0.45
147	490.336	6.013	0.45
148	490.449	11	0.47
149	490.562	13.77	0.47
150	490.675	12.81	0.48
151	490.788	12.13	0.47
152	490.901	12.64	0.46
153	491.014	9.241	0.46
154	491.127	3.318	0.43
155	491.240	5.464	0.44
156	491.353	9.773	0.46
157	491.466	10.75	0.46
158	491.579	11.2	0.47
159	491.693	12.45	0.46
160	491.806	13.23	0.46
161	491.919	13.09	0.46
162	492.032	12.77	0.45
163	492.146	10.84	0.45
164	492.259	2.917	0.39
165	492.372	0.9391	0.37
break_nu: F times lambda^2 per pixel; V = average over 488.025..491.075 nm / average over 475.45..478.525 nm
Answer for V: 0.69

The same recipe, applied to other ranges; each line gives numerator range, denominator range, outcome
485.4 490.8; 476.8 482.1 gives 0.70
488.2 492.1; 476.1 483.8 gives 0.79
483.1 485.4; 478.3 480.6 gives 0.58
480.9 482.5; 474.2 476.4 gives 0.69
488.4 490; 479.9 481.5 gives 0.73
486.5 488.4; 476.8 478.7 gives 0.61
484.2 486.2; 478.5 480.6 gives 0.64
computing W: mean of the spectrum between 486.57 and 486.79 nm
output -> 13.2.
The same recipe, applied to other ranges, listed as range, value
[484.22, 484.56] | 14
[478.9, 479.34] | 16.5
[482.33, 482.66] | 10.3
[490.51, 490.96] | 12.8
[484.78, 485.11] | 8.78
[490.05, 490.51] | 7.82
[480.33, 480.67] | 17.9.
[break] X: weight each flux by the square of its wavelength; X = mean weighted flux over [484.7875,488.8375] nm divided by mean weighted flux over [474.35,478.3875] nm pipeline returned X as 0.7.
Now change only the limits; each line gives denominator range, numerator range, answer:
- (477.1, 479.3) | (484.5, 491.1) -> 0.62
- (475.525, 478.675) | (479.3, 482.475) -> 0.84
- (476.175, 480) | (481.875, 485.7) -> 0.59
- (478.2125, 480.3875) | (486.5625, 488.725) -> 0.61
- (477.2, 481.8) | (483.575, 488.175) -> 0.66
